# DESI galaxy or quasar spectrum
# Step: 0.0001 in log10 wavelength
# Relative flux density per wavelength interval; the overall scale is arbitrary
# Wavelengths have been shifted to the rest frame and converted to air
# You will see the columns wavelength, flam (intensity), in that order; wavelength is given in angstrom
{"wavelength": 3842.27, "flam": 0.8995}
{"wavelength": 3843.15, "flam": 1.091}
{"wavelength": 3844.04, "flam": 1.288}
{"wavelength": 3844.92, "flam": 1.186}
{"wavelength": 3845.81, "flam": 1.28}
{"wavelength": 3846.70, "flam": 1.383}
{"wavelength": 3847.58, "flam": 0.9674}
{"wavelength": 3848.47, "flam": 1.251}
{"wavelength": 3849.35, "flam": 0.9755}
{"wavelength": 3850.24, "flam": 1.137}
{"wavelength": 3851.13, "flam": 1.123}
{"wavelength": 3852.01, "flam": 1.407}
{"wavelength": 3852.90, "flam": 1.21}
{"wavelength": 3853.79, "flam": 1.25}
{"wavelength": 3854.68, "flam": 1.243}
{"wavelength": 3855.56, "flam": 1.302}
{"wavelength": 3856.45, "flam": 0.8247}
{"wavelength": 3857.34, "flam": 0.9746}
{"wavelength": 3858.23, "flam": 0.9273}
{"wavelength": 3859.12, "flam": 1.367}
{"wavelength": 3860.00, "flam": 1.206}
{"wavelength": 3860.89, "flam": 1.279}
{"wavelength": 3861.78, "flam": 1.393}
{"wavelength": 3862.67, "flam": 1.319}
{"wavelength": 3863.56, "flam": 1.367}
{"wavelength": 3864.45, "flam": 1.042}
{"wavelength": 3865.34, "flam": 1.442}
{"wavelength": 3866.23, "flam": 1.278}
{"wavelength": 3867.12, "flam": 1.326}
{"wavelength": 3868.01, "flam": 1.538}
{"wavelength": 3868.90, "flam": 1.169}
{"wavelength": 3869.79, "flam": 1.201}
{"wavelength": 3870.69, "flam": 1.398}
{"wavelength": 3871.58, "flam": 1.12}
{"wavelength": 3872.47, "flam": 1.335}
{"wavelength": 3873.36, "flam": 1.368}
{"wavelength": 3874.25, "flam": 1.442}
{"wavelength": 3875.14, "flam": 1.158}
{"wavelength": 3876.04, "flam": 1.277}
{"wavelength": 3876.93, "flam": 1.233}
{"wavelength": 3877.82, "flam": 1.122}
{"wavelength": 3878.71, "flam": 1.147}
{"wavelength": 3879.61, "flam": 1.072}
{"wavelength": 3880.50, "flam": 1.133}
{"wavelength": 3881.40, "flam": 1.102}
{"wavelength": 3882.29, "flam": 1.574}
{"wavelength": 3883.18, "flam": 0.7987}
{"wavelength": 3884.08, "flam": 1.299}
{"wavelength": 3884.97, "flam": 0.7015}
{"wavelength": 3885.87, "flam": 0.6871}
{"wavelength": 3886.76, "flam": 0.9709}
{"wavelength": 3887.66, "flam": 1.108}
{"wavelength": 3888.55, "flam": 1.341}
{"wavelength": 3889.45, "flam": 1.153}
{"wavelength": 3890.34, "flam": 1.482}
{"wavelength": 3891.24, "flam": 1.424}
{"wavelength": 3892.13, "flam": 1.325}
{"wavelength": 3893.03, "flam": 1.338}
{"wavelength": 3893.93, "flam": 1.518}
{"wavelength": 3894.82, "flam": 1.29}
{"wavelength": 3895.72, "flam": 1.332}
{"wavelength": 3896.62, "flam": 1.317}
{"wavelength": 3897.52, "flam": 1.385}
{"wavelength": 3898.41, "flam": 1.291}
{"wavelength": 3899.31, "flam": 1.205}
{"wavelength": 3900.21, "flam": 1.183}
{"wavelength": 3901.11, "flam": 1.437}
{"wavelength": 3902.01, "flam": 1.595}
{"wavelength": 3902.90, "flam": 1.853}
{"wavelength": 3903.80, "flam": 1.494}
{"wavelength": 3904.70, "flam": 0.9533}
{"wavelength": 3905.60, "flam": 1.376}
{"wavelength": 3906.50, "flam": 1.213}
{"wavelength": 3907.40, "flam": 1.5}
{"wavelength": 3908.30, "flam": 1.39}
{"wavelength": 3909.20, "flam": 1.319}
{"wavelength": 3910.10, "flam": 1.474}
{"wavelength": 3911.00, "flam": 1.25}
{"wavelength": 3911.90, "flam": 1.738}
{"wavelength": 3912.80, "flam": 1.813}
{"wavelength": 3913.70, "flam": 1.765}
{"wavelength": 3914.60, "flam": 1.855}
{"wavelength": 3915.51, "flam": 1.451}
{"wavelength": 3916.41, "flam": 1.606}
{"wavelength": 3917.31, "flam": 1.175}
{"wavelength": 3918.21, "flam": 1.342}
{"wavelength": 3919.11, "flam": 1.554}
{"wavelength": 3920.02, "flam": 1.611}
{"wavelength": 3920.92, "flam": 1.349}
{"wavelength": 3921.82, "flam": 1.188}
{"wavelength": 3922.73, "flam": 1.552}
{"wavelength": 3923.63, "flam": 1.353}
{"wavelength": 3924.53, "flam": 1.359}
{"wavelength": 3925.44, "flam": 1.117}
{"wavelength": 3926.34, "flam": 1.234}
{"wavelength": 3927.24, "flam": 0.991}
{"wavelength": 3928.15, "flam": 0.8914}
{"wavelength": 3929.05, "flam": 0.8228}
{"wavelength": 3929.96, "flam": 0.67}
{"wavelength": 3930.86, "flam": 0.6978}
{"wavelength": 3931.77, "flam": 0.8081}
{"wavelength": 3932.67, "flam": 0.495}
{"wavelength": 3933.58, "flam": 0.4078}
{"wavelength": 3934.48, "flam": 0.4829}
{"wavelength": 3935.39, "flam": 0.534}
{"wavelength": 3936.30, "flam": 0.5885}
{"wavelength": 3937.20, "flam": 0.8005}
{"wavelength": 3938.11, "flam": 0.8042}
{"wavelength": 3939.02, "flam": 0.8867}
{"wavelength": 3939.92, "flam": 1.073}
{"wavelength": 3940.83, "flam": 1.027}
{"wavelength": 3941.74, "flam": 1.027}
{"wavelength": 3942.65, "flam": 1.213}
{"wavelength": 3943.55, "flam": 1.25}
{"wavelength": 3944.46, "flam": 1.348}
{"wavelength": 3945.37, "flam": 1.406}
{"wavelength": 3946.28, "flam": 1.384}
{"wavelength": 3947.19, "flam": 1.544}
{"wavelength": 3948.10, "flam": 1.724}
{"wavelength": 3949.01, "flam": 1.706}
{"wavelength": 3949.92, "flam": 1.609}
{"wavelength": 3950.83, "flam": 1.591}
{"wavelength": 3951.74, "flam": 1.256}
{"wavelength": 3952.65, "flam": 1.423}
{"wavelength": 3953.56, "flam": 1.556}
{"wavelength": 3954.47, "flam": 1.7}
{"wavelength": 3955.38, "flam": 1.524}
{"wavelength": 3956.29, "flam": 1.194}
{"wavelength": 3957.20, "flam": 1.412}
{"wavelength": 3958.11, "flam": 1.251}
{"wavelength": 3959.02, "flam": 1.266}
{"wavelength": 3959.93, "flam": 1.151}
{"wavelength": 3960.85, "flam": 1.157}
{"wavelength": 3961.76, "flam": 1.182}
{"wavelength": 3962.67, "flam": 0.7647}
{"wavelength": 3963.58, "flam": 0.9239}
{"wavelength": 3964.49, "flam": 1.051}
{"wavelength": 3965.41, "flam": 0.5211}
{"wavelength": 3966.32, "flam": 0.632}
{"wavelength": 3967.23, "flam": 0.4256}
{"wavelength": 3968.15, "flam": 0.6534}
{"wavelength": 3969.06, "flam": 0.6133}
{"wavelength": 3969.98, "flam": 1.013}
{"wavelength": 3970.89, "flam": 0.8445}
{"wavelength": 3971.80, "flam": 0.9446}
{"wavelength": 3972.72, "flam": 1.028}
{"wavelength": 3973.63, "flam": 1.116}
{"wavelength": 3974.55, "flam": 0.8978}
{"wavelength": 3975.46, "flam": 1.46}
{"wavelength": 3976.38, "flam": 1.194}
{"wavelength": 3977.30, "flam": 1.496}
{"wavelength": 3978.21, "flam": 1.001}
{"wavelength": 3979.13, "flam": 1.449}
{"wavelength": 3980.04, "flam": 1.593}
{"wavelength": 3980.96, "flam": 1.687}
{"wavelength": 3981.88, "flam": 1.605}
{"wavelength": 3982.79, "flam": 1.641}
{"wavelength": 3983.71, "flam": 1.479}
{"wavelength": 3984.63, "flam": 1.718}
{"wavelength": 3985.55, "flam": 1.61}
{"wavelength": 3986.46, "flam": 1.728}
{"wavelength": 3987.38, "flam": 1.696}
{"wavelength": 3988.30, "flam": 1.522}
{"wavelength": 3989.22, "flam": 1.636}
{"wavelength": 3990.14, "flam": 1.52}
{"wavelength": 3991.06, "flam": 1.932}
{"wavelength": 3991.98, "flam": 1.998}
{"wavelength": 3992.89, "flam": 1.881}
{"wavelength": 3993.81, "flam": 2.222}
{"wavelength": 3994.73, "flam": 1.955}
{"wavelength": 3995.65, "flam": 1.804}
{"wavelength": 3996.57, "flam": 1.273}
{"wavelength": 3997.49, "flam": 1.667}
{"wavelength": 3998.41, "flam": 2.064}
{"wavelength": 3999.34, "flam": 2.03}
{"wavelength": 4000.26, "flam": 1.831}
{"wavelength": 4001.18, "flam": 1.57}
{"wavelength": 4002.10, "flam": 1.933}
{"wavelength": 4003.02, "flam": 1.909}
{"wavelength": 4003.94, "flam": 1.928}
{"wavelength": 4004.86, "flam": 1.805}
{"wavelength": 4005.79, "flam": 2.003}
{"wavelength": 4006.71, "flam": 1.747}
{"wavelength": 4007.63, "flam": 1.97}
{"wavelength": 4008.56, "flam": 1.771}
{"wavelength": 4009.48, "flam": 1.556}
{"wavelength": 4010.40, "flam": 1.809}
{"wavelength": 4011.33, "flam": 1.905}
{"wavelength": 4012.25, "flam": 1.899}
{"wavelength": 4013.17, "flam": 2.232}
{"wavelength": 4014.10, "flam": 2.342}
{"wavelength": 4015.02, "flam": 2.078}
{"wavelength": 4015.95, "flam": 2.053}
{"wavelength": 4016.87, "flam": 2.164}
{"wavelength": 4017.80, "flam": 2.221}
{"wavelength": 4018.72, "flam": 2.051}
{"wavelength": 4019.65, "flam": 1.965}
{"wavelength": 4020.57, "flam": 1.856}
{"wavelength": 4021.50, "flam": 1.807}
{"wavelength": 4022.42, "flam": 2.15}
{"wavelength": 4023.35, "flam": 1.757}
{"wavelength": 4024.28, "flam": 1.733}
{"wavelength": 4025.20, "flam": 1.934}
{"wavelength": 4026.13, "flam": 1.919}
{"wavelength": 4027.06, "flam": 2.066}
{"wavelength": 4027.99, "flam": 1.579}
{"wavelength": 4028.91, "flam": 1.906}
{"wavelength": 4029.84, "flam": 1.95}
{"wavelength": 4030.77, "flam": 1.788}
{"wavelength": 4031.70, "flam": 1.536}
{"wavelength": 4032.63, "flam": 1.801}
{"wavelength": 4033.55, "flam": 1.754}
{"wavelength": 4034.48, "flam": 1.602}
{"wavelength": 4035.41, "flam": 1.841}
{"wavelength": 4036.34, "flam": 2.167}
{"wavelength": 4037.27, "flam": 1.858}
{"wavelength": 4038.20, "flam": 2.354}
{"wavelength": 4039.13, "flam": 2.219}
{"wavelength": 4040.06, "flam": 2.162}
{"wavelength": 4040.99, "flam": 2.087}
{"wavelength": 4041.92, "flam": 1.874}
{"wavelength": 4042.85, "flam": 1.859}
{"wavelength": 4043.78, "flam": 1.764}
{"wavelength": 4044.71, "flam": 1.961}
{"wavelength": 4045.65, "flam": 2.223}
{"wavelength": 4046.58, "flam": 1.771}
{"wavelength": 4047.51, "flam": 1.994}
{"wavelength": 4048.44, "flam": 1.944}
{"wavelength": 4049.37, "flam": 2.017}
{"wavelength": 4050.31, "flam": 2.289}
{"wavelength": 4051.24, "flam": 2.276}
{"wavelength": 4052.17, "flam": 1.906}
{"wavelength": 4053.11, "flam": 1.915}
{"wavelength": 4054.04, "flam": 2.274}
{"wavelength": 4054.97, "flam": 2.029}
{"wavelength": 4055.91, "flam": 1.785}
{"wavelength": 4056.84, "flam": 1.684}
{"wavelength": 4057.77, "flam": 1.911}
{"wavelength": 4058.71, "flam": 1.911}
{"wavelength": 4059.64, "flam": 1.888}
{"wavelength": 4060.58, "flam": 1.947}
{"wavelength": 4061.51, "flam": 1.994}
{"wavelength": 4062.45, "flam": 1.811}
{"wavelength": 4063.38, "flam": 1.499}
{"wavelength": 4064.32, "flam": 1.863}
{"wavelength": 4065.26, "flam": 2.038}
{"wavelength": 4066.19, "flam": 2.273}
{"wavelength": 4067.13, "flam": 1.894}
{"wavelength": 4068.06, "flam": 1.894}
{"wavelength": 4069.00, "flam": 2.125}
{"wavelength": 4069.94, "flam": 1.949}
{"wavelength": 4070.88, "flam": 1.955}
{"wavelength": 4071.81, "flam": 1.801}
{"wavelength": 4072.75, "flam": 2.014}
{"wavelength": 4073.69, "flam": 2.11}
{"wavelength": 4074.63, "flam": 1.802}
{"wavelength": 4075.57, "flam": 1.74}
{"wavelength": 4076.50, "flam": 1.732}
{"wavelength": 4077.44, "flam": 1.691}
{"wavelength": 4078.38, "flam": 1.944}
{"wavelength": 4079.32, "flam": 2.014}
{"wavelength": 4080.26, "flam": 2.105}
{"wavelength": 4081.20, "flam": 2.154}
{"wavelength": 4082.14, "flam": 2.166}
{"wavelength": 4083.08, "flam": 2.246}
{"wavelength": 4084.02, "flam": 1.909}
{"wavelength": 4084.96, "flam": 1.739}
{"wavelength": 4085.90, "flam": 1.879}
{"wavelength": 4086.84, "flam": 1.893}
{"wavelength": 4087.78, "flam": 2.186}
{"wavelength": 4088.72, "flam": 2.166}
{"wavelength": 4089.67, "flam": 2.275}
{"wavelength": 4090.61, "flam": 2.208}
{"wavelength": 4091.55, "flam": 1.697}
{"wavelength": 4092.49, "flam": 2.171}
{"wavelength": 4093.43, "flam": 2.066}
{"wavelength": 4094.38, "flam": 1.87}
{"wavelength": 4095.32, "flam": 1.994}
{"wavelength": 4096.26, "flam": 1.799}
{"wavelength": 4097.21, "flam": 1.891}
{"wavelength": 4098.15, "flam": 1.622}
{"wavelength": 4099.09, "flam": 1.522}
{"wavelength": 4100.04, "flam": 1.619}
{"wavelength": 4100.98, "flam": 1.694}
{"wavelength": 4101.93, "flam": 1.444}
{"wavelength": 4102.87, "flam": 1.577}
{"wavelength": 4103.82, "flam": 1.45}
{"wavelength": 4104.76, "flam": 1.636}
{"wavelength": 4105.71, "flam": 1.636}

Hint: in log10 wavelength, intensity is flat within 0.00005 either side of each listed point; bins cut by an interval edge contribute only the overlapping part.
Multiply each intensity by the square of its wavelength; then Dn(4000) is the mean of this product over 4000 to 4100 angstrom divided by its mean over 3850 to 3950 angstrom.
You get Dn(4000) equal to 1.7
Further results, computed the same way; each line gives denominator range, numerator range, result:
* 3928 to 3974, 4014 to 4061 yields 1.95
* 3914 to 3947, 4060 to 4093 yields 1.93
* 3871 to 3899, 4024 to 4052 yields 1.72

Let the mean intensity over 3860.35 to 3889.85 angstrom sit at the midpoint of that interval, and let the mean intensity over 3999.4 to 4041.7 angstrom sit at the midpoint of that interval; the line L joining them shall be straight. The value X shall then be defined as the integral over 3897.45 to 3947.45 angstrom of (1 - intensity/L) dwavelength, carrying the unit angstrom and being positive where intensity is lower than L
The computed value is 7.5 angstrom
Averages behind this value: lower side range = 1.21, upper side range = 1.92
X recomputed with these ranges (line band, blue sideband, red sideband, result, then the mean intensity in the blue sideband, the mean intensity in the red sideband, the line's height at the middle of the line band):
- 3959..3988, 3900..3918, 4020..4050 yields 9.05 angstrom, 1.47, 1.92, 1.7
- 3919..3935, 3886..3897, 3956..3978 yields 1.93 angstrom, 1.28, 1.01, 1.15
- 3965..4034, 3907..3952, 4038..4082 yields -0.78 angstrom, 1.22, 1.97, 1.62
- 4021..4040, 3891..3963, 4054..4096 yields -1.54 angstrom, 1.26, 1.96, 1.75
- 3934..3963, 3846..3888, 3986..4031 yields 6.88 angstrom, 1.19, 1.88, 1.59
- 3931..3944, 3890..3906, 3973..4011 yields 5.99 angstrom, 1.38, 1.67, 1.5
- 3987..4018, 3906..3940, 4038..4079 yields -4.73 angstrom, 1.16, 1.96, 1.63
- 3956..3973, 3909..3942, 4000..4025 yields 6.16 angstrom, 1.14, 1.93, 1.49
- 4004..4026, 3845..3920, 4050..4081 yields -2.32 angstrom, 1.29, 1.94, 1.76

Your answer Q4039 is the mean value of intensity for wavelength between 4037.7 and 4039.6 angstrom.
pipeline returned 2.28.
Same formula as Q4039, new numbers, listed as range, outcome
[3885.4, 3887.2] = 0.827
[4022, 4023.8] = 1.95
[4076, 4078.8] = 1.79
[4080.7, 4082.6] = 2.16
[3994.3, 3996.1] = 1.88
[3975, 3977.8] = 1.38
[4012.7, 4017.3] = 2.17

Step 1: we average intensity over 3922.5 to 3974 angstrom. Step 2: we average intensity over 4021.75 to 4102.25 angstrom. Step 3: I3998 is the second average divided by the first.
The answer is 1.8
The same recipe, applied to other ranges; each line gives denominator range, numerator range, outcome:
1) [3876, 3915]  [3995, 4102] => 1.46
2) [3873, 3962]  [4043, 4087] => 1.56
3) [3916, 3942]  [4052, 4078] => 1.88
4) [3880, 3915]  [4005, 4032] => 1.44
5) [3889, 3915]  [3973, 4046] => 1.27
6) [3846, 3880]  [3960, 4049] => 1.36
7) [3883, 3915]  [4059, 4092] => 1.46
